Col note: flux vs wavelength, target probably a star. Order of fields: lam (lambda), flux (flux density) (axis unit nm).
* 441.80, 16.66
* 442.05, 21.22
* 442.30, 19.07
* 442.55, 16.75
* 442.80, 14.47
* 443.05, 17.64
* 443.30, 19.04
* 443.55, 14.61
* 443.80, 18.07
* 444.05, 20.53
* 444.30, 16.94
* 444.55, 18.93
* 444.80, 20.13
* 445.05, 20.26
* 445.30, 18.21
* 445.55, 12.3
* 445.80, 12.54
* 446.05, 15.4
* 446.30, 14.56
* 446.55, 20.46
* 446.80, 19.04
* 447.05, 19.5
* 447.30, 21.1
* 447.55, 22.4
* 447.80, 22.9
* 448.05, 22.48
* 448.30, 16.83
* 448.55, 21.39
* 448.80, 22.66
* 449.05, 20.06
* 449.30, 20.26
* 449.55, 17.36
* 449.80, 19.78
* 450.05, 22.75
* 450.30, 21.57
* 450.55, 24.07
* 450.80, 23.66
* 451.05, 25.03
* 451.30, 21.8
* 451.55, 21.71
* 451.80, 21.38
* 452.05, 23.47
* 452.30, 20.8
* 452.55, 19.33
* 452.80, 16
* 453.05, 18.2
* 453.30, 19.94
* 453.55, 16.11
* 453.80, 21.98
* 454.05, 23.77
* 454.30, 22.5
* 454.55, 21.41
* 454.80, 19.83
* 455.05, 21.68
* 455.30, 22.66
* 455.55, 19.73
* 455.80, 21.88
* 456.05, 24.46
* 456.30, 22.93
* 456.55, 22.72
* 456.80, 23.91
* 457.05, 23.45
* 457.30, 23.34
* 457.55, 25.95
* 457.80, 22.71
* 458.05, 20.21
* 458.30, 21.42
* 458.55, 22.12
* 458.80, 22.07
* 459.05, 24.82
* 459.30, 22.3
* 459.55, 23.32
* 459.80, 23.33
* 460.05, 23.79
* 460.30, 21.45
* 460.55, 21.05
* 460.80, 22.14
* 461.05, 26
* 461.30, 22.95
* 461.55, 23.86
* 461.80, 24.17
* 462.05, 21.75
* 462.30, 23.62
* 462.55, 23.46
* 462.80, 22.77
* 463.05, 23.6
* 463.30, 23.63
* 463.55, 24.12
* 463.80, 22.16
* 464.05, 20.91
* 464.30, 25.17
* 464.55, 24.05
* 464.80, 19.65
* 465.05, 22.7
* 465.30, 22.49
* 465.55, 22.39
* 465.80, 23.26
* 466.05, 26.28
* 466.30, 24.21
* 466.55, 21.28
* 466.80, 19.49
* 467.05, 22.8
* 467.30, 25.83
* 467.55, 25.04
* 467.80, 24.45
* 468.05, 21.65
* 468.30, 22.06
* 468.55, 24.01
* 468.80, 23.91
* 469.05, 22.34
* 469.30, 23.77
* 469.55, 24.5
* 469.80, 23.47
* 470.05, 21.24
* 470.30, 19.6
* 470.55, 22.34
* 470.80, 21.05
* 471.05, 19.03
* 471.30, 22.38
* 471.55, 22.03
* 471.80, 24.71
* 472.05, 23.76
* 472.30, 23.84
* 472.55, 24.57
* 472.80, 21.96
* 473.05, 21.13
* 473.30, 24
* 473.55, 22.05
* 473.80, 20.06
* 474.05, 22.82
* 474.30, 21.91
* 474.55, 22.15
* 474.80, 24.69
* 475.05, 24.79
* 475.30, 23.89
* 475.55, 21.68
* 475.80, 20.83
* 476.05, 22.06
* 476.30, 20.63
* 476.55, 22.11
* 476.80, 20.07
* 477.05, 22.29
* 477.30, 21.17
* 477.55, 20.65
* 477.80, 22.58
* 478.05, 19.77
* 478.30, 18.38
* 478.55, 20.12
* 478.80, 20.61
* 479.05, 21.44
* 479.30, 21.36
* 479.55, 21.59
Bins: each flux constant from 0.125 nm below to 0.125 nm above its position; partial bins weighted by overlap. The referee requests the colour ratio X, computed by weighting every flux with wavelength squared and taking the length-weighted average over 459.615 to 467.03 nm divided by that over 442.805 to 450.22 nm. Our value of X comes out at 1.31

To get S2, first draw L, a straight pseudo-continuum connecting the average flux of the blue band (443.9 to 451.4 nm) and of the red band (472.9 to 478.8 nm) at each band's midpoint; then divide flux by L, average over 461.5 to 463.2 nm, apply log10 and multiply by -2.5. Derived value -0.12 mag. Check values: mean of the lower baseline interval 19.8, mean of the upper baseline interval 21.7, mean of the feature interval 23.3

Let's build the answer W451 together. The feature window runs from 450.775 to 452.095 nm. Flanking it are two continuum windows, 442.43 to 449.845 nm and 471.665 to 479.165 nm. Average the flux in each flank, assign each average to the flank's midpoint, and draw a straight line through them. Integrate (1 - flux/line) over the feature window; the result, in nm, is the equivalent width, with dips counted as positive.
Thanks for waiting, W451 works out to -0.25 nm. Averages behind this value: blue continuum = 18.5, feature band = 22.7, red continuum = 22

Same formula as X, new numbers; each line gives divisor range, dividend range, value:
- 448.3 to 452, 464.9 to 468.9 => 1.16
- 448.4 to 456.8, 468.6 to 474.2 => 1.14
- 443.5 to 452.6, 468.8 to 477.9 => 1.25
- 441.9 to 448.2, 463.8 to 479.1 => 1.37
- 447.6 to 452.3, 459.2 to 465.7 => 1.12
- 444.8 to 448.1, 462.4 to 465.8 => 1.33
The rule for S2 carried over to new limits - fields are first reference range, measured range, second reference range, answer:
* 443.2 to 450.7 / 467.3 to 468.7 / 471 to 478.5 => -0.11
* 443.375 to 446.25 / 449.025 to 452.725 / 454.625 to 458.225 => -0.08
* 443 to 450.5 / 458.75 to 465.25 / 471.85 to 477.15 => -0.10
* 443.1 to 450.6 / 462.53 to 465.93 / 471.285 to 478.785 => -0.10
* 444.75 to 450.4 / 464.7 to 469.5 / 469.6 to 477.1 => -0.07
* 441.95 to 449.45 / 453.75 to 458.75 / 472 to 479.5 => -0.14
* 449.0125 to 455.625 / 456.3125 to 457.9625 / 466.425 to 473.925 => -0.10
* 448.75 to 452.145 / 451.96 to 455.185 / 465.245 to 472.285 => 0.08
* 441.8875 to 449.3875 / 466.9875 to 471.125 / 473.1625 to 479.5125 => -0.09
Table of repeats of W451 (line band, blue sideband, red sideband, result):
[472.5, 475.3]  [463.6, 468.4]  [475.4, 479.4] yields -0.148 nm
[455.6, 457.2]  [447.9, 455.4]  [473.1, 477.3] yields -0.136 nm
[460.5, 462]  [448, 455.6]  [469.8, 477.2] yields -0.131 nm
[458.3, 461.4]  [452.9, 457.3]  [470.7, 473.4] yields -0.141 nm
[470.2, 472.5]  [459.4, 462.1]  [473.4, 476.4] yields 0.033 nm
